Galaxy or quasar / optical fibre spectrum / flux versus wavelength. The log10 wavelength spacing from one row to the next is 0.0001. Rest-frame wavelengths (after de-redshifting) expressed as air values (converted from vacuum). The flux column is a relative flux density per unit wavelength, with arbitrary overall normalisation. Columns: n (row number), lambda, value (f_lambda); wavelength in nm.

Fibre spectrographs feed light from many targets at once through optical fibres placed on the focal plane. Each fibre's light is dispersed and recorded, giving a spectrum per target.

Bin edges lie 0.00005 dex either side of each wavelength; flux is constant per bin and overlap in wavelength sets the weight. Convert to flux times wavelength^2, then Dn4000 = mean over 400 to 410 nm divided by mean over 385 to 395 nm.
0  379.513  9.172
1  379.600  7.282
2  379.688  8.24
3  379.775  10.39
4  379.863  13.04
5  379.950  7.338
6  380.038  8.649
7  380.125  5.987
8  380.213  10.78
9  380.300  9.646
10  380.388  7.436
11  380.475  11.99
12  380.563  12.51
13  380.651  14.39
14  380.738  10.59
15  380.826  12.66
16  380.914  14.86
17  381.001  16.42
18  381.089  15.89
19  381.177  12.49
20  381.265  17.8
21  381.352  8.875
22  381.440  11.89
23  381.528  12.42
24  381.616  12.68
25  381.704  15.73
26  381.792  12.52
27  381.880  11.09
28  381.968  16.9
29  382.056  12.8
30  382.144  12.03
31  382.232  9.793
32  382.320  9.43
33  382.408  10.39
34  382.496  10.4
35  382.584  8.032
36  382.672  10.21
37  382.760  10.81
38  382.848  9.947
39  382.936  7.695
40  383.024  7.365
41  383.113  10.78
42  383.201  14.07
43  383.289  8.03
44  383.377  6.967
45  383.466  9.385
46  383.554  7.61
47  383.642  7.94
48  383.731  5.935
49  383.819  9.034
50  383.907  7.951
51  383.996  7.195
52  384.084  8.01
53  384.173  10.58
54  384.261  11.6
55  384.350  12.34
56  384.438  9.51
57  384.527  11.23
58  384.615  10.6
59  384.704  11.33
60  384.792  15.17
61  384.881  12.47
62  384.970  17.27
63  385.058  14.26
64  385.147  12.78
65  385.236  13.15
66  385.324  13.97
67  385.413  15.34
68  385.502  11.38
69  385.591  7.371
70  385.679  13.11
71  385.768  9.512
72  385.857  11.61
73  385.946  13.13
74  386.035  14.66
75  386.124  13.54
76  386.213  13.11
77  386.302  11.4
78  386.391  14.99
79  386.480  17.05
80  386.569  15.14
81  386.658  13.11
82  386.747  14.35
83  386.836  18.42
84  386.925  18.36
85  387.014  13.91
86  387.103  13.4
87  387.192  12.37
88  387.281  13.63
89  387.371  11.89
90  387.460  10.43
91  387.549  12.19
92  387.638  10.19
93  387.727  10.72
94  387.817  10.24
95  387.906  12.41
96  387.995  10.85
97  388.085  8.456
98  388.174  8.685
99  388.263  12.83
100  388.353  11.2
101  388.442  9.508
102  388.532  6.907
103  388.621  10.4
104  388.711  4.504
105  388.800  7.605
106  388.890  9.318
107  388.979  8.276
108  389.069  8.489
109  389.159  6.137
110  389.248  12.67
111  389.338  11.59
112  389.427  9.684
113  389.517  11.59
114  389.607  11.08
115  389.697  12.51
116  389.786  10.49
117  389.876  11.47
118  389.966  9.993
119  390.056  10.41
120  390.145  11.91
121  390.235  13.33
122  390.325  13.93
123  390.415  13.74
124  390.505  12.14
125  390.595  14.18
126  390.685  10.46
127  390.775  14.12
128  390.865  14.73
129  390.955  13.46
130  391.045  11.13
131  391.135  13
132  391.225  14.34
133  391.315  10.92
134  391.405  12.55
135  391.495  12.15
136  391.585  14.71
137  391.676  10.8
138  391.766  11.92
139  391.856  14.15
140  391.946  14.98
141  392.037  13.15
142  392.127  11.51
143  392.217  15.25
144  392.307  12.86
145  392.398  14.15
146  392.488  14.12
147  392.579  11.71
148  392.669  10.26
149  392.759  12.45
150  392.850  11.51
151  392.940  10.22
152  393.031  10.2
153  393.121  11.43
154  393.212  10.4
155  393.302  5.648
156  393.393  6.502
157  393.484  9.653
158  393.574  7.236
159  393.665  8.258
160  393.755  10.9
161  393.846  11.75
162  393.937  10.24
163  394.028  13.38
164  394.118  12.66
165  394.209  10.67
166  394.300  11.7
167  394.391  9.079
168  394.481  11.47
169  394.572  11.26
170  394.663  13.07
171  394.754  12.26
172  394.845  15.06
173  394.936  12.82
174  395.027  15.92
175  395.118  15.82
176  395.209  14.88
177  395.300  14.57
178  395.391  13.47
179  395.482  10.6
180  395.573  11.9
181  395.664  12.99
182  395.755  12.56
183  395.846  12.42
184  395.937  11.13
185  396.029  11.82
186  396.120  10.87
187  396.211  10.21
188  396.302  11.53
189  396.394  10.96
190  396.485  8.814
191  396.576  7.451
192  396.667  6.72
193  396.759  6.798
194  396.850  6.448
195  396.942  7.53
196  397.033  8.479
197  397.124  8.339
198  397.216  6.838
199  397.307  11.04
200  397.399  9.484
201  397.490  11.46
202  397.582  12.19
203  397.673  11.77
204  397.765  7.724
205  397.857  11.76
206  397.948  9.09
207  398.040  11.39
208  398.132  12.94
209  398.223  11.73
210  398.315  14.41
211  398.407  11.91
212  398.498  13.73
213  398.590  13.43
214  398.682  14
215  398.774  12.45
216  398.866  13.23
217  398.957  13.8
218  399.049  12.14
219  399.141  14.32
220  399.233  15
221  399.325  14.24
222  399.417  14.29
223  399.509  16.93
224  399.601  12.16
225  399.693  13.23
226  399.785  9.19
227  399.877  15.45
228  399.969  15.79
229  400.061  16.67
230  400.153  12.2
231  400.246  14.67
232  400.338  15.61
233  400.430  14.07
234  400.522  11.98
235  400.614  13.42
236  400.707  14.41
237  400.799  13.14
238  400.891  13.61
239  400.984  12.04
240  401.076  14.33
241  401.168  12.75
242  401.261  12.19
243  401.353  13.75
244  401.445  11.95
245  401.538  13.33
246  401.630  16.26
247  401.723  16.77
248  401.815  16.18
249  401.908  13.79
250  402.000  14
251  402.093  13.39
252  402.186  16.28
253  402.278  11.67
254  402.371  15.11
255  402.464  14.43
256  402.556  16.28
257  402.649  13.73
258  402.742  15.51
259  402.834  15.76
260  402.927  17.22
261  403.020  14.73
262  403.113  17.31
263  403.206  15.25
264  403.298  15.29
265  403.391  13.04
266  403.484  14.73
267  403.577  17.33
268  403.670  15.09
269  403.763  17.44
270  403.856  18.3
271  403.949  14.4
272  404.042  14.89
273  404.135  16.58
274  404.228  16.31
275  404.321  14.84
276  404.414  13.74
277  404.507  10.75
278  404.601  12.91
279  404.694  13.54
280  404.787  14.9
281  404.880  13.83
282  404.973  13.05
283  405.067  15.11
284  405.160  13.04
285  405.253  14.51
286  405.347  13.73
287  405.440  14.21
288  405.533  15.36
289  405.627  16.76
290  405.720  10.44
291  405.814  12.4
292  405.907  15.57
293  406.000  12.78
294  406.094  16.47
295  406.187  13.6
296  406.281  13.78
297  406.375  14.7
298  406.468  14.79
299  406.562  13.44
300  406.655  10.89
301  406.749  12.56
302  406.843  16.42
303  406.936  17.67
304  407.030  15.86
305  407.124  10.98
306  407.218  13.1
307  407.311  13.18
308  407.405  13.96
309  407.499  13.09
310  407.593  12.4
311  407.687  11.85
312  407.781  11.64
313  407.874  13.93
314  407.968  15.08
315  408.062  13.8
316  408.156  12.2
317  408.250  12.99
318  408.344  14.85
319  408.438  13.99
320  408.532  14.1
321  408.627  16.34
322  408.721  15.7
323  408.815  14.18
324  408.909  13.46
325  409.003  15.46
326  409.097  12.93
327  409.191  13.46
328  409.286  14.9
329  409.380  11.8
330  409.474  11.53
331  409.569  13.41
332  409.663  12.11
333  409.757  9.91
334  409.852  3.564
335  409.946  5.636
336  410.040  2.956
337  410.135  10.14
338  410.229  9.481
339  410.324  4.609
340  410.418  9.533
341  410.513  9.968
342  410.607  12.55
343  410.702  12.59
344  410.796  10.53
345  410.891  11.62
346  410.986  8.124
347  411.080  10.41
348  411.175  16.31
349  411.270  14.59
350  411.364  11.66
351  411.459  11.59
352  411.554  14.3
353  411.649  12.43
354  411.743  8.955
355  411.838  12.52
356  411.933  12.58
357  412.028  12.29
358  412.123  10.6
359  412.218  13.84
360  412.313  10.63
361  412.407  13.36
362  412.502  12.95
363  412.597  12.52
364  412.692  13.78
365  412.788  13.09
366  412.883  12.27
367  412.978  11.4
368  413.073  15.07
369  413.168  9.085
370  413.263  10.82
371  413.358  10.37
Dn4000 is 1.27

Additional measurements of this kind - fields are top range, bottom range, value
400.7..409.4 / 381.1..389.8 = 1.39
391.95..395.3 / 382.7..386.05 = 1.14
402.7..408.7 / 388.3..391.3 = 1.41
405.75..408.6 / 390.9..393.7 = 1.27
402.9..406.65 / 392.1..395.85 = 1.31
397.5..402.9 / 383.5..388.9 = 1.26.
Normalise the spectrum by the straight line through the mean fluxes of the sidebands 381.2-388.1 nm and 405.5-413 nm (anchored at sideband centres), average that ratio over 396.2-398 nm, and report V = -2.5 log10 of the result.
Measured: 0.299 mag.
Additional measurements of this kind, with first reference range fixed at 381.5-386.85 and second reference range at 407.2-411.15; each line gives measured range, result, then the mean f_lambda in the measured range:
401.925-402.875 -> -0.23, 14.6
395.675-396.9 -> 0.18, 9.9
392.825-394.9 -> 0.10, 10.6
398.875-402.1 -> -0.18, 13.9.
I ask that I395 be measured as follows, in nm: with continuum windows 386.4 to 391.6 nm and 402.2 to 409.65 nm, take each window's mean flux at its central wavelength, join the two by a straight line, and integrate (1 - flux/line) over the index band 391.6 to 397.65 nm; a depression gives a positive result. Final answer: 0.67 nm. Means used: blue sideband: 11.8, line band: 11.2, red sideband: 14.3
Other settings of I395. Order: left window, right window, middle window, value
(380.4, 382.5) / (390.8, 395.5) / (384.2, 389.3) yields 0.23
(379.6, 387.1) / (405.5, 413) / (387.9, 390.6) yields 0.32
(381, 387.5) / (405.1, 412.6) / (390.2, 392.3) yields -0.17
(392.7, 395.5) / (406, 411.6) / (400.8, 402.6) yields -0.31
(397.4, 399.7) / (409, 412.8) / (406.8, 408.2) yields -0.24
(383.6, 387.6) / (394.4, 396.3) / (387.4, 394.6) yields 0.78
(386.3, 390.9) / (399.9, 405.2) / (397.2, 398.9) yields 0.24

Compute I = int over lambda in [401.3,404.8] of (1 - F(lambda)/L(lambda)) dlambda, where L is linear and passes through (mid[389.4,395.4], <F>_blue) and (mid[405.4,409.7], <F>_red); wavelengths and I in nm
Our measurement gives -0.43 nm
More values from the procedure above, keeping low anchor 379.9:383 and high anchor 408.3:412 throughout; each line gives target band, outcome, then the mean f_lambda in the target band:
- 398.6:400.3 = -0.334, 13.9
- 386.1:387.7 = -0.304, 13.7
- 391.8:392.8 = -0.136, 13.1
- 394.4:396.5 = -0.158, 12.4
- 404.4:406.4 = -0.384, 13.9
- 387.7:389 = 0.233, 9.46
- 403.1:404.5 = -0.462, 15.5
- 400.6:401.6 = -0.139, 13.2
